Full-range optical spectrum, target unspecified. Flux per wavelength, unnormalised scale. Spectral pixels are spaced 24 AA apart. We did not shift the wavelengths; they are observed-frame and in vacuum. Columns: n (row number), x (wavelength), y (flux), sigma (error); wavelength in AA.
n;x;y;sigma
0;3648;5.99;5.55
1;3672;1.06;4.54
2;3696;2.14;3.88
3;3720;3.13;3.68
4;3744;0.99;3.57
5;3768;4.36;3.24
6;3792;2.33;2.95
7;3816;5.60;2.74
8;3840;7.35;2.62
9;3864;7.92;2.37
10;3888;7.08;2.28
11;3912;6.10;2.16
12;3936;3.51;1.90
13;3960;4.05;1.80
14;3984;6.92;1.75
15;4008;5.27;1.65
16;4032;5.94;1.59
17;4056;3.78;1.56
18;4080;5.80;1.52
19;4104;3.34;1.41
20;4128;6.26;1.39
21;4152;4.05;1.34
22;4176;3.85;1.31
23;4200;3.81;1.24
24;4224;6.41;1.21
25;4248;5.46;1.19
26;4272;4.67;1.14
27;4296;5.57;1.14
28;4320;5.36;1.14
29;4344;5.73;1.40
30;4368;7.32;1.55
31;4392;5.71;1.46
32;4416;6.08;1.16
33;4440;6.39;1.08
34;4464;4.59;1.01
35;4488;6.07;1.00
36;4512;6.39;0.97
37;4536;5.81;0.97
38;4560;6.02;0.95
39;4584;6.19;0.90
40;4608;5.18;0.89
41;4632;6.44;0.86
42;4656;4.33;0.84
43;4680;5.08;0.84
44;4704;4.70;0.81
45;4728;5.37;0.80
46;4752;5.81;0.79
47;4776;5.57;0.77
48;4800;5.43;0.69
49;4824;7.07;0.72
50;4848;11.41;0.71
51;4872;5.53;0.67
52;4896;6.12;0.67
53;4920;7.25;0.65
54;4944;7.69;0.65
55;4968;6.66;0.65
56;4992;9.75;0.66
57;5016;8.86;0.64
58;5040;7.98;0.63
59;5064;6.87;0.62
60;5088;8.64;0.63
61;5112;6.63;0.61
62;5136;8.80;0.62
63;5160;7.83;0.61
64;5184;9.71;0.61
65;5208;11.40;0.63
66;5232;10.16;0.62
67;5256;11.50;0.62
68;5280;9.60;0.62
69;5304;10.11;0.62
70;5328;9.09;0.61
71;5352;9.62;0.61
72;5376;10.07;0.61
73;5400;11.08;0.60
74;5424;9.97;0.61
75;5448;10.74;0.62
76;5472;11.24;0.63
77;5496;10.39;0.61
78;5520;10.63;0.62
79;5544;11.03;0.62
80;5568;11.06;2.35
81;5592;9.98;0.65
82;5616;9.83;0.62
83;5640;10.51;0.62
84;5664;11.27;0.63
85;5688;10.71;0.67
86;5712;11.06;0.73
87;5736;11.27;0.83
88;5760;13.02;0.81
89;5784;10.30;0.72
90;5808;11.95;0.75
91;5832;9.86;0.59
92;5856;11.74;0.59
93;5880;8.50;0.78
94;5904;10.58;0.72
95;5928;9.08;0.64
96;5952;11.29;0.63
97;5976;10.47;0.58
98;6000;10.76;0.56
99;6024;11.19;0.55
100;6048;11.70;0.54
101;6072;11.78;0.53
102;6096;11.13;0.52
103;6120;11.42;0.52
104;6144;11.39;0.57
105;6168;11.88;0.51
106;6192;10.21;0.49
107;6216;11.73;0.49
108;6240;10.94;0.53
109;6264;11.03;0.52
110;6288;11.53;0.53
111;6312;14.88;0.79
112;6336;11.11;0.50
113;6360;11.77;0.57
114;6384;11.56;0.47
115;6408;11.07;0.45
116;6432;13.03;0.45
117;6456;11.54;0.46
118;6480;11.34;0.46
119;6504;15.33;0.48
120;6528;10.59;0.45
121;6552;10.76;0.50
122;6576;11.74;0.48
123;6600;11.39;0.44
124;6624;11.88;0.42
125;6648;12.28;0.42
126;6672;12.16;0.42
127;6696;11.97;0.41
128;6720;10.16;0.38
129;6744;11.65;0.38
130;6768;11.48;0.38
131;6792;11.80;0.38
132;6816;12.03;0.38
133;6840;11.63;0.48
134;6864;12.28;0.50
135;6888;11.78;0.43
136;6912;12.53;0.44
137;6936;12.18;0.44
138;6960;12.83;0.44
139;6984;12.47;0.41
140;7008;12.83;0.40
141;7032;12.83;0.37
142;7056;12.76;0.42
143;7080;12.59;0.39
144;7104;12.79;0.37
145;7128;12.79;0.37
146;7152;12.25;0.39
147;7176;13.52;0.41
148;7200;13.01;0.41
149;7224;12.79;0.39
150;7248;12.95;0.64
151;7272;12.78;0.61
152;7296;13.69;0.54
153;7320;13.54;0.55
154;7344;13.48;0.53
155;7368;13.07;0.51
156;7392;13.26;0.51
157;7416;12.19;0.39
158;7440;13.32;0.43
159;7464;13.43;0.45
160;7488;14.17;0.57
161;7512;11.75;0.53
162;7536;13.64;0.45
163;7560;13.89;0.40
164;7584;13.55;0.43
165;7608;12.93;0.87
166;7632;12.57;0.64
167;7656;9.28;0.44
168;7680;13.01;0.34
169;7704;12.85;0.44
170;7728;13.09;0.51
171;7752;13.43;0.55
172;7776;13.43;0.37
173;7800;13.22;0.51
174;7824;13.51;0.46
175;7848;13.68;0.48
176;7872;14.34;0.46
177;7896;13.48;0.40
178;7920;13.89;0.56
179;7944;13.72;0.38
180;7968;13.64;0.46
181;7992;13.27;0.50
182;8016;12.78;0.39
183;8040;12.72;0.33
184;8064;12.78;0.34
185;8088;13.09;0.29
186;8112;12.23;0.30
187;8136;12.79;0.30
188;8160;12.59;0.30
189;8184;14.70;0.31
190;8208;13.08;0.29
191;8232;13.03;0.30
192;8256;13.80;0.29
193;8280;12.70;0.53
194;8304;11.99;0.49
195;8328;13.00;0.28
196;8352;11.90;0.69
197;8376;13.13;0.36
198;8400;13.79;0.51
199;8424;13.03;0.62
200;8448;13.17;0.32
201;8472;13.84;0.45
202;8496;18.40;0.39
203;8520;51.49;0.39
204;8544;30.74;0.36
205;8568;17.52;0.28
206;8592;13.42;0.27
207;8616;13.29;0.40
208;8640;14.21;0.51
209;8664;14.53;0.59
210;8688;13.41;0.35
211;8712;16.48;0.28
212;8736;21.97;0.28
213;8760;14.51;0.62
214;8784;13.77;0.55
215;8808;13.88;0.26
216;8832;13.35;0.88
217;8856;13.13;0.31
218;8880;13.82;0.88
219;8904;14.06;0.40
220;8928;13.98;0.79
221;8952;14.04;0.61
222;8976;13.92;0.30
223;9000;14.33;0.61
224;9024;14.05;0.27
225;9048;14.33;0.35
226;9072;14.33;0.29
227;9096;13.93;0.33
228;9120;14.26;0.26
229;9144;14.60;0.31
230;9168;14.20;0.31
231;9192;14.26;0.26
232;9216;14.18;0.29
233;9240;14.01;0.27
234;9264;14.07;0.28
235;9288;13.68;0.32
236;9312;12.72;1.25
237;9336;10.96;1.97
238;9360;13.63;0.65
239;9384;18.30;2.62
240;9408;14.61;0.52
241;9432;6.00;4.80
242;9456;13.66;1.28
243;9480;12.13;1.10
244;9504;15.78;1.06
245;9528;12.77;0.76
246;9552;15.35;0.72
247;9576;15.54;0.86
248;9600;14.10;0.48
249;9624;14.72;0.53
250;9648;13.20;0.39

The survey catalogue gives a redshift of 0.299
